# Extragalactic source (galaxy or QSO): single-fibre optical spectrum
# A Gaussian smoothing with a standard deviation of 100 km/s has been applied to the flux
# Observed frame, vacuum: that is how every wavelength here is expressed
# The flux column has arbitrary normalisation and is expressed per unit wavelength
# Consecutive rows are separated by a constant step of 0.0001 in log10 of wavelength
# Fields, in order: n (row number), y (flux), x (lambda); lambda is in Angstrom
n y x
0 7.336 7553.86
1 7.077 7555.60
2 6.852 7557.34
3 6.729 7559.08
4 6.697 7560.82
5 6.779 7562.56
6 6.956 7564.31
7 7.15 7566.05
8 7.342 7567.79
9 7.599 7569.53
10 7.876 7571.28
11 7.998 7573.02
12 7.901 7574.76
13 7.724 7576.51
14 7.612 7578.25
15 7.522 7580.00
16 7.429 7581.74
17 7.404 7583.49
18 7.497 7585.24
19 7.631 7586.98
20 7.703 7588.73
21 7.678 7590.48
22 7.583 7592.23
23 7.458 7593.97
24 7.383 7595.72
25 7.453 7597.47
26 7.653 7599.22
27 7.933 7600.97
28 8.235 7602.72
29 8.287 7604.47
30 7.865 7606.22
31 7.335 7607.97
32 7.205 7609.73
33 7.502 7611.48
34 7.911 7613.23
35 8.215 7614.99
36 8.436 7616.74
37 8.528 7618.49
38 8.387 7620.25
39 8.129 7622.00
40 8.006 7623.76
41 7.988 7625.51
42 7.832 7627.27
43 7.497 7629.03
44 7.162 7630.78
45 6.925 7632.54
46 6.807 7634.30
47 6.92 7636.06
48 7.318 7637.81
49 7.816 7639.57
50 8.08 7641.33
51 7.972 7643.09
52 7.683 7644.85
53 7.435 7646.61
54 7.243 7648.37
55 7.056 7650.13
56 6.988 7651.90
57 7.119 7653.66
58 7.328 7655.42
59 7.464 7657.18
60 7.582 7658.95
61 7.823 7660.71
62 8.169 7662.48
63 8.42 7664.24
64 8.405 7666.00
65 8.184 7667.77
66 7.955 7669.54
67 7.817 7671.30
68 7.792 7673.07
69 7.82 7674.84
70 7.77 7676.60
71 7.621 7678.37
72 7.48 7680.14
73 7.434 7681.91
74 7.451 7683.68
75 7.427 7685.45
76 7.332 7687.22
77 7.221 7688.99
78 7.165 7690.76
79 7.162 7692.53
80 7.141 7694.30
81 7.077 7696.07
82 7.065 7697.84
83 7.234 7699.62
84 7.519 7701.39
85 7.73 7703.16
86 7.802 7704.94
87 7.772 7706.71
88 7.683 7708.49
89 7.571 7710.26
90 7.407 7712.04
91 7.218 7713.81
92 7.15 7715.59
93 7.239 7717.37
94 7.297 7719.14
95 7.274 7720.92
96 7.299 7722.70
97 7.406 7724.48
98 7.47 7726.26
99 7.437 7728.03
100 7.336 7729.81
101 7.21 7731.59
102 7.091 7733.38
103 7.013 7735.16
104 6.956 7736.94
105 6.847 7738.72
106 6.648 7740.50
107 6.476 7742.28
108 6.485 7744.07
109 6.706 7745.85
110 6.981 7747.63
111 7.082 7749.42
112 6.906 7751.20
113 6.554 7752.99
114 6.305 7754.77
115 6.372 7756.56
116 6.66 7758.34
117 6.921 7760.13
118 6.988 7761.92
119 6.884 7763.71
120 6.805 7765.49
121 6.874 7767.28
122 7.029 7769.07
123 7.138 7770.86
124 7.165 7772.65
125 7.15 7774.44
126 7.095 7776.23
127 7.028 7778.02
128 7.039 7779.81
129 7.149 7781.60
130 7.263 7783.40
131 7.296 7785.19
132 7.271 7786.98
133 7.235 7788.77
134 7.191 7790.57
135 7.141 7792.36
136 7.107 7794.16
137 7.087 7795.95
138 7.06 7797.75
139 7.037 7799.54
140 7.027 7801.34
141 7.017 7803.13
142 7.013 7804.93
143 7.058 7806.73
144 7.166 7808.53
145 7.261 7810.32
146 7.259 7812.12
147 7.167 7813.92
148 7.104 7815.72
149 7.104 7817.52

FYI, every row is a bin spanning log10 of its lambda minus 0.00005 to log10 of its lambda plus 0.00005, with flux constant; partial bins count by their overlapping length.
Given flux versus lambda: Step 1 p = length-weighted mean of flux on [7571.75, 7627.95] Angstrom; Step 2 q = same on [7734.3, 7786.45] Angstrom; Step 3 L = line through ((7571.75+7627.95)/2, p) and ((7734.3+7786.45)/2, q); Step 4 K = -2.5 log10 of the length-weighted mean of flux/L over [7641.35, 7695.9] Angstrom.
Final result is -0.025 mag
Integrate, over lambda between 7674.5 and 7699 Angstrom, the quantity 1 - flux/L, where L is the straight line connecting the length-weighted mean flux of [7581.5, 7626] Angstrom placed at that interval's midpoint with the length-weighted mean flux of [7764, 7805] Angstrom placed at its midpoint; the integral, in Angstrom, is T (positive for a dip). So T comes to 0.4 Angstrom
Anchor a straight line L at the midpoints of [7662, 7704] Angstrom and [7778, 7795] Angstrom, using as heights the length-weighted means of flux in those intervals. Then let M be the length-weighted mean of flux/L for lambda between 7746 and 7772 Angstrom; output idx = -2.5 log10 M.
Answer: 0.07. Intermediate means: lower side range 7.59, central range 6.82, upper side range 7.18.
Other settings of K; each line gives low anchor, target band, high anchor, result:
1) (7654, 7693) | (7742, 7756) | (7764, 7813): 0.10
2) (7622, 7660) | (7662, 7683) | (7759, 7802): -0.07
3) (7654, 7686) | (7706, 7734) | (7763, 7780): 0.01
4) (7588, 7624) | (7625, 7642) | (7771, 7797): 0.05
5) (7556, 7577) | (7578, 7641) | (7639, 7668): -0.03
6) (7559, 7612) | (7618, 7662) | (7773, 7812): -0.02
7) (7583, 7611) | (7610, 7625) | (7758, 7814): -0.07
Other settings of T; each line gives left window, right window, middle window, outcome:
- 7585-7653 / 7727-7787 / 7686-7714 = -0.6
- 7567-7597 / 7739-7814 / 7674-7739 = -1.4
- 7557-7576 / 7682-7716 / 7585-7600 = -0.5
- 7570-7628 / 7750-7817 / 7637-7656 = 0.3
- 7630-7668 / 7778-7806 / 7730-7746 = 0.9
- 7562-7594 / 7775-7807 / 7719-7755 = 1.1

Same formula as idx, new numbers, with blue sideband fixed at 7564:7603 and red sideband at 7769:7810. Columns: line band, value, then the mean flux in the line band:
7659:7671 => -0.10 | 8.11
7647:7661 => 0.02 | 7.31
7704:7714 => -0.04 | 7.6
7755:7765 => 0.07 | 6.74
